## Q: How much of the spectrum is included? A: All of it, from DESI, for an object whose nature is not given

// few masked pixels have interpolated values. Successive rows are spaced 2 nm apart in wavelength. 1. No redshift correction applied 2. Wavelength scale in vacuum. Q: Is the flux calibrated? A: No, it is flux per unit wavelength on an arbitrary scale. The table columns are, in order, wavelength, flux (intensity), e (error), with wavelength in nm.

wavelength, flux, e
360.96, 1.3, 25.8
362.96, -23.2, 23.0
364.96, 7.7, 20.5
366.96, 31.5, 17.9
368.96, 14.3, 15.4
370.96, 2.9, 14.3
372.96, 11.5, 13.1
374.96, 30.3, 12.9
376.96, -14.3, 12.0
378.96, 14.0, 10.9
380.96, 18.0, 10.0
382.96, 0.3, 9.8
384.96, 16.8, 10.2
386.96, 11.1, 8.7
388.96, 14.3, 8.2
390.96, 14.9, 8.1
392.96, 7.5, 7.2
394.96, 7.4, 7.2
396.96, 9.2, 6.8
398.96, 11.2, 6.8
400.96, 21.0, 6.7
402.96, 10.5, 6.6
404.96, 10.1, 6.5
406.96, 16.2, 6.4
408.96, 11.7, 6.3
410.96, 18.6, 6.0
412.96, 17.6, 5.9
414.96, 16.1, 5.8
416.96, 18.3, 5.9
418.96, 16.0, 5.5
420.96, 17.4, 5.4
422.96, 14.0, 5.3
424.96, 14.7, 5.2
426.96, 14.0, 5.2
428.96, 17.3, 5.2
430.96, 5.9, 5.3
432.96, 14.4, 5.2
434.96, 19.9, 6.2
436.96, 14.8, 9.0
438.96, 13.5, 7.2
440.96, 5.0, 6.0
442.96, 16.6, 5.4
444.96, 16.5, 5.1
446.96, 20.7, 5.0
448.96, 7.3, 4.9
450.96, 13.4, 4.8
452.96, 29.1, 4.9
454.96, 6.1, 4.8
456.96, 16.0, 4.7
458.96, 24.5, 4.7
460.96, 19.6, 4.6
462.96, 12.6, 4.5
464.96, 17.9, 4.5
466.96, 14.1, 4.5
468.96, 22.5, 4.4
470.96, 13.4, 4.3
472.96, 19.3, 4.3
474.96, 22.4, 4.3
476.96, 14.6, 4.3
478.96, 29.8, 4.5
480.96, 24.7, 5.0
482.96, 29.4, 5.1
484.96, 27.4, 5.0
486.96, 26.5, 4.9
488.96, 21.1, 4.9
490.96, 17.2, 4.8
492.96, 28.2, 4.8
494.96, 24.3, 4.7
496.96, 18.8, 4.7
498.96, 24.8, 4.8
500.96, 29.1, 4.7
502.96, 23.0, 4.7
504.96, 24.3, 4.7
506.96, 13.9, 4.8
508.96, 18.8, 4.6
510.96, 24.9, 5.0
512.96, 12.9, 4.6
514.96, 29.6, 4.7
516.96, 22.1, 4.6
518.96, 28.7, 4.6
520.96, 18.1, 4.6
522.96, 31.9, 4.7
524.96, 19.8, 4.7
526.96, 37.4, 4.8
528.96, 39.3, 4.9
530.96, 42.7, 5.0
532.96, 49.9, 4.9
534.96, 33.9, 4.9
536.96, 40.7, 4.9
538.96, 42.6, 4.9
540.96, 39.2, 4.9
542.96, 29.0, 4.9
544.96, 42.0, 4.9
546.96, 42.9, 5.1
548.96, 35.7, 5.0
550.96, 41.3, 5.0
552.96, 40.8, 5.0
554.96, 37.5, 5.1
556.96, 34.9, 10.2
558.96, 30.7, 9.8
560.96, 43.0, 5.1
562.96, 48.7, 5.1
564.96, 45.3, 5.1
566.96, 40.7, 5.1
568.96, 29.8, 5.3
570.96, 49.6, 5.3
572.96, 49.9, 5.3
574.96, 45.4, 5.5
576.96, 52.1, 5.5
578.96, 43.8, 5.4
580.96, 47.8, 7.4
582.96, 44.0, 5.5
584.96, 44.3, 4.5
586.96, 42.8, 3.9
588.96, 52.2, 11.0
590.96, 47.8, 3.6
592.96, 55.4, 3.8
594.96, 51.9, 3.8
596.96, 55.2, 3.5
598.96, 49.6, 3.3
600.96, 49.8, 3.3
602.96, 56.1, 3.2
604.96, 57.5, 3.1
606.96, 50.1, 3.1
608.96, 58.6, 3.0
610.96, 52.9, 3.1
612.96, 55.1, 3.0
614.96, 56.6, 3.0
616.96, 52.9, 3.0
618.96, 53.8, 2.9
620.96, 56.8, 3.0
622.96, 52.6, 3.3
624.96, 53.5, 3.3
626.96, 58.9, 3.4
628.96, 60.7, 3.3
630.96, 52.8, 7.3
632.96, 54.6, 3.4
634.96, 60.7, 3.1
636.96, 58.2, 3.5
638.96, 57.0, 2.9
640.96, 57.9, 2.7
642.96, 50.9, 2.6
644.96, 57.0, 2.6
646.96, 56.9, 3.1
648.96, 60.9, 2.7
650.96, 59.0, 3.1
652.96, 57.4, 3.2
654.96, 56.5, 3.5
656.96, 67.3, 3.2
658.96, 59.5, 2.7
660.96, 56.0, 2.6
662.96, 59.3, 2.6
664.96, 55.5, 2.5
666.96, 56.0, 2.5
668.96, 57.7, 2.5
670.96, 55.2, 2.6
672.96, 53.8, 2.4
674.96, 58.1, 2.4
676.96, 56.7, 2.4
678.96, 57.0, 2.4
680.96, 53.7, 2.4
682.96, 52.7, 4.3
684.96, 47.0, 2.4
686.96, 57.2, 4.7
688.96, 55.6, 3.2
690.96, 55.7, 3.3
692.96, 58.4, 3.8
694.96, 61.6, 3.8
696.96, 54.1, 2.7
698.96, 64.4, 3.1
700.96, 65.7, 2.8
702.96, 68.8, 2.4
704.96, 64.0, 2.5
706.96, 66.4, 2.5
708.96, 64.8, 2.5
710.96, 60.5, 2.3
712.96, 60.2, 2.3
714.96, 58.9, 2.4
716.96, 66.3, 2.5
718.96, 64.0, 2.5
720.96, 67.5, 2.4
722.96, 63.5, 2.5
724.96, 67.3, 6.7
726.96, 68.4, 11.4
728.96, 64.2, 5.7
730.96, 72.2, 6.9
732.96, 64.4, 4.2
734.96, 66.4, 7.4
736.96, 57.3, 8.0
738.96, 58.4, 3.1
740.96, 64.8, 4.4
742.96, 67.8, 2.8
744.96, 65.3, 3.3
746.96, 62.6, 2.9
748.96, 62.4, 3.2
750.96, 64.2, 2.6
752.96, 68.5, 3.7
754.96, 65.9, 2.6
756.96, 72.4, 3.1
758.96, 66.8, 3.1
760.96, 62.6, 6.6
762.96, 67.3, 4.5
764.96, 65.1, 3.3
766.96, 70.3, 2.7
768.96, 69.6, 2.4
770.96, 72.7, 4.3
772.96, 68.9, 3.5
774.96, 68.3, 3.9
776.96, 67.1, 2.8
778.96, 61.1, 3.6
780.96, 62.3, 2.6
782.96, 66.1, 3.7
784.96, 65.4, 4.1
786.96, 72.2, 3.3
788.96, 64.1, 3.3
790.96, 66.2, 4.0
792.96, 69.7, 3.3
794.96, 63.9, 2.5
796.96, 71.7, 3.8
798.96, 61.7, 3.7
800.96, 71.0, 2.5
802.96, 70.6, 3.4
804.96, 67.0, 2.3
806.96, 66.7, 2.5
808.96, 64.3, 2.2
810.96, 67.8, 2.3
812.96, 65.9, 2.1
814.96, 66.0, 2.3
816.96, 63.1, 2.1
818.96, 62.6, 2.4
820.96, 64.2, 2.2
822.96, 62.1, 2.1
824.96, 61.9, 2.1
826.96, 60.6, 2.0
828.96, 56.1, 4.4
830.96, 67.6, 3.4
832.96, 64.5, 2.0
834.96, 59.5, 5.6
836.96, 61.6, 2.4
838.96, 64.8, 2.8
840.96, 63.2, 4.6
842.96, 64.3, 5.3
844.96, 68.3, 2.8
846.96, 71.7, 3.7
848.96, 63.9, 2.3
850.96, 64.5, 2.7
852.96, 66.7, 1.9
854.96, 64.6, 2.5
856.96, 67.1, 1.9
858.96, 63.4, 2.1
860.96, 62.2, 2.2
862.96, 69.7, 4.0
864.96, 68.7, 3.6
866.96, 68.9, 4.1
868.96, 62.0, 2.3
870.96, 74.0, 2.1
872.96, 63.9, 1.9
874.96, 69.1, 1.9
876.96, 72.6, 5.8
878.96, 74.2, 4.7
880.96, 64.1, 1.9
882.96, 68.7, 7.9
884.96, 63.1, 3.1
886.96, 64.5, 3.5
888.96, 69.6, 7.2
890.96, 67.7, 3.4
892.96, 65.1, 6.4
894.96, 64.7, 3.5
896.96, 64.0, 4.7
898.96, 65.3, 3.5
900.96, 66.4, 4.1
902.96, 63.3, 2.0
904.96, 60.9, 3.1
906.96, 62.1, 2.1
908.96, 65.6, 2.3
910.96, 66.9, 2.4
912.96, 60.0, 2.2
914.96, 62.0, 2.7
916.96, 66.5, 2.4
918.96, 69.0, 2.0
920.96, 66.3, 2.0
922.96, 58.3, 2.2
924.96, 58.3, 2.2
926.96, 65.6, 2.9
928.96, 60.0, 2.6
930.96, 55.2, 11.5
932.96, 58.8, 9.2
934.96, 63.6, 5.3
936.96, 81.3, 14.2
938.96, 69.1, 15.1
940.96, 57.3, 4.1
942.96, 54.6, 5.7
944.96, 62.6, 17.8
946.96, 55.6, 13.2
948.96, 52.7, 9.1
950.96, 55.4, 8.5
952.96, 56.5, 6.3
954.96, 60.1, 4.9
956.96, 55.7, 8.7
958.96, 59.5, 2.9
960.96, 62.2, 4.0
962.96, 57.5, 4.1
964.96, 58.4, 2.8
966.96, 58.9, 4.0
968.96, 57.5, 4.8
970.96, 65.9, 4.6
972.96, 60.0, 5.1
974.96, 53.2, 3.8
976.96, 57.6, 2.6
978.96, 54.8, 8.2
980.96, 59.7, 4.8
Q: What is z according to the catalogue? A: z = 0.322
